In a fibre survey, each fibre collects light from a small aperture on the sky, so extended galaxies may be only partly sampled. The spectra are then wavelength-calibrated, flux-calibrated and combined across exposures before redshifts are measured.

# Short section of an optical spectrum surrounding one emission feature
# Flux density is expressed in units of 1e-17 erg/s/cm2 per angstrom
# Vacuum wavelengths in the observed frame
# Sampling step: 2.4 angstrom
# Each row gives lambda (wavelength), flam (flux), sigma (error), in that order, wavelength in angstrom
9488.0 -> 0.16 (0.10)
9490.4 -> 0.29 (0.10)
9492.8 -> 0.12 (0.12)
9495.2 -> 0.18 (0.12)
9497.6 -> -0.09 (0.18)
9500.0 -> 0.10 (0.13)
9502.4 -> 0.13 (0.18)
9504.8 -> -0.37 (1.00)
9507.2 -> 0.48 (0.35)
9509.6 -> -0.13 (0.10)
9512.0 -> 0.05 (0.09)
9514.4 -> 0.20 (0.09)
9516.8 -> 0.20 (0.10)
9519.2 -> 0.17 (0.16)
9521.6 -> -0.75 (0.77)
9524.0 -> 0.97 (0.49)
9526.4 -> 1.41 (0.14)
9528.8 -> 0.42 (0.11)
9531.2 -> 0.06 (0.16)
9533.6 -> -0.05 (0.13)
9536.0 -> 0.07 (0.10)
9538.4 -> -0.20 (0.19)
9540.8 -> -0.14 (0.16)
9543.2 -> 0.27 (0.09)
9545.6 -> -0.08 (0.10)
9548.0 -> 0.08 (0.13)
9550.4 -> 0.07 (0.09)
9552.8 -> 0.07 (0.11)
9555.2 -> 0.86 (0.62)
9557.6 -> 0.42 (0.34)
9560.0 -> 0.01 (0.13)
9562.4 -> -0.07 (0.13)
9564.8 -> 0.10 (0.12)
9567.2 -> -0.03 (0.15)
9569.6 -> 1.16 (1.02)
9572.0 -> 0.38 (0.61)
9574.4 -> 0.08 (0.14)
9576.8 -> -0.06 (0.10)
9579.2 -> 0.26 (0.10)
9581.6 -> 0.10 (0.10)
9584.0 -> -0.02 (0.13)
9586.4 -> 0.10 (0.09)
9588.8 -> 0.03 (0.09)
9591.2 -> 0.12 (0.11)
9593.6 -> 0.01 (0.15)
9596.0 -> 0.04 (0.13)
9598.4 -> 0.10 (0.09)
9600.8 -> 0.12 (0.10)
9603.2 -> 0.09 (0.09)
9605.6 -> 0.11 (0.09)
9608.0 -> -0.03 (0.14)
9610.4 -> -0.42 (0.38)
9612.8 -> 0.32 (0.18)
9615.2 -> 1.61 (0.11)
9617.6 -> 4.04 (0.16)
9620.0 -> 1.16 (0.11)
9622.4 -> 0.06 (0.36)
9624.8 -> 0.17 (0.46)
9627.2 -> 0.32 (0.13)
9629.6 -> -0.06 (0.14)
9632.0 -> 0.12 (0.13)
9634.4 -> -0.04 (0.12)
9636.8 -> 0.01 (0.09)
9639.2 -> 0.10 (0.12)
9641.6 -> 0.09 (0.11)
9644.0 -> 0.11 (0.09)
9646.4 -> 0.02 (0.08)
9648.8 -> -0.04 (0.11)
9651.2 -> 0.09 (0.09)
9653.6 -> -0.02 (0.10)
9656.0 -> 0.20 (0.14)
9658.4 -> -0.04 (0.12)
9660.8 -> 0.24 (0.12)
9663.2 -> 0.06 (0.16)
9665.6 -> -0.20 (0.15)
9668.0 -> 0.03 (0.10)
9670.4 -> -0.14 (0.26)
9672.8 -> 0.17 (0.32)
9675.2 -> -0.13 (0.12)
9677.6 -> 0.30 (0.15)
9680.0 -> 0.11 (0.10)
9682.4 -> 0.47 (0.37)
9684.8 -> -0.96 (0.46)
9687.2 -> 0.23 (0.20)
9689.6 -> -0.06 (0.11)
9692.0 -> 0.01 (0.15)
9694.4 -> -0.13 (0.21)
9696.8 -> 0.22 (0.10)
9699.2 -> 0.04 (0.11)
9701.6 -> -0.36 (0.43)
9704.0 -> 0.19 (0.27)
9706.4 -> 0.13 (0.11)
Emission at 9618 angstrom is [O III] 5007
